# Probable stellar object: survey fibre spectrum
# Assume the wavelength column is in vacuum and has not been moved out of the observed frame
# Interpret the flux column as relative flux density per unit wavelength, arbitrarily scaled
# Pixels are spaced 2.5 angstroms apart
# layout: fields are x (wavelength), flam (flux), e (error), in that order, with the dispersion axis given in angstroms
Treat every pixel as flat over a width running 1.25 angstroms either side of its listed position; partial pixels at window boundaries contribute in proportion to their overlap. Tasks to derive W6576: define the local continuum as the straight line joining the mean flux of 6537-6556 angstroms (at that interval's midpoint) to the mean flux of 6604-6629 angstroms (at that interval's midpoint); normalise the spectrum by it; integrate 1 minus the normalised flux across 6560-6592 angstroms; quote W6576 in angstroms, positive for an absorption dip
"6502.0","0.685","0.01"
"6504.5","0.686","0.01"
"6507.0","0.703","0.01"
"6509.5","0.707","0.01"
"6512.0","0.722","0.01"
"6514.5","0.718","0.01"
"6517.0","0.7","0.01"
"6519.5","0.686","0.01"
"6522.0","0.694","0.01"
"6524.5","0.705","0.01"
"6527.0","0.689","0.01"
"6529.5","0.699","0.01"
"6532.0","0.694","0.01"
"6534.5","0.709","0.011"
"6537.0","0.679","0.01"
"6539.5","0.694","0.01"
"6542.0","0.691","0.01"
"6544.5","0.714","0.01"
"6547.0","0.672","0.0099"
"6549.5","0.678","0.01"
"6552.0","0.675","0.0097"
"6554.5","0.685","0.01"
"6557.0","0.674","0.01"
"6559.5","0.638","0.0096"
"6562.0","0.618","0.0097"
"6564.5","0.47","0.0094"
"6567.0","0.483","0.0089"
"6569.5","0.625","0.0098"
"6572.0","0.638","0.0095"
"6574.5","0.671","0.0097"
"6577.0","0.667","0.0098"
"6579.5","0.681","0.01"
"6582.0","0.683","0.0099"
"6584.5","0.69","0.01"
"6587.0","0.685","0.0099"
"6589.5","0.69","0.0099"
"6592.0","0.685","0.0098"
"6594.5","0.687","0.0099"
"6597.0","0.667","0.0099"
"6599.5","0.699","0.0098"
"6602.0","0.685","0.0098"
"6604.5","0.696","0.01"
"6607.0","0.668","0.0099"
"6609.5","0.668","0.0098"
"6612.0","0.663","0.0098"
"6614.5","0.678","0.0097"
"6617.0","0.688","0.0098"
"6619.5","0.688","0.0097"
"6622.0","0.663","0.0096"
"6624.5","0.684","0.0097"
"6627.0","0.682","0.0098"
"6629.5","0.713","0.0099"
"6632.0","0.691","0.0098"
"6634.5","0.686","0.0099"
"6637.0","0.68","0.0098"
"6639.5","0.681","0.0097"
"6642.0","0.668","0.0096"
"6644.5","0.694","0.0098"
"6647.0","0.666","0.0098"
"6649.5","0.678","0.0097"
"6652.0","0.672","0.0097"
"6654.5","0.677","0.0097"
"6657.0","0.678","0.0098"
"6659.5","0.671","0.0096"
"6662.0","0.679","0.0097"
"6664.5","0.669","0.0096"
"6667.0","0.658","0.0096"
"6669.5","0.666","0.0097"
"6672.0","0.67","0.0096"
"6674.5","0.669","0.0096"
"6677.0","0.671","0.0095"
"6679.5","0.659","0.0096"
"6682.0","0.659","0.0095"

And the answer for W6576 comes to 2.22 angstroms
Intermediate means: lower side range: 0.686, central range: 0.636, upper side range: 0.678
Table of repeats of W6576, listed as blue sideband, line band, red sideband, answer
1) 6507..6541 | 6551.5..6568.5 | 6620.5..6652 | 2.2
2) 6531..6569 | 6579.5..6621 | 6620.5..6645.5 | -0.7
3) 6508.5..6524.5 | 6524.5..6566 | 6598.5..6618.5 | 1.8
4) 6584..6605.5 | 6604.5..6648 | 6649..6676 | -0.1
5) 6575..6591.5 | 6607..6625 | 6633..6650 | 0.1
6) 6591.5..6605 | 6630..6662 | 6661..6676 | -0.3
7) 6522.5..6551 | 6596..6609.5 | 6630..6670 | 0.0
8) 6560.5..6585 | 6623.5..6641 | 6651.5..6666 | -0.8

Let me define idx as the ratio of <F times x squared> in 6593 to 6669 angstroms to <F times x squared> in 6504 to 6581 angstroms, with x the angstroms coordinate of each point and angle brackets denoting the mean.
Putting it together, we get 1.04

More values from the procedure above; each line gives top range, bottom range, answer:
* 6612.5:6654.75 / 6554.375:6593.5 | 1.08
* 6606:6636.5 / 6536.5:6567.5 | 1.08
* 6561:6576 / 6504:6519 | 0.84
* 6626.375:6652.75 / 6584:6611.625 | 1.01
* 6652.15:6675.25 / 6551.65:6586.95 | 1.08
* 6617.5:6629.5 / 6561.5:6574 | 1.22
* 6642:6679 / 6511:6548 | 1.00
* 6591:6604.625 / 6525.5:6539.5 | 1.01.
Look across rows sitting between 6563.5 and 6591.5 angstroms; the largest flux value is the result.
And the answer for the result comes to 0.69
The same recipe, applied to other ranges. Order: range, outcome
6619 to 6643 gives 0.713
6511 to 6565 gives 0.722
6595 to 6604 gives 0.699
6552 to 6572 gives 0.685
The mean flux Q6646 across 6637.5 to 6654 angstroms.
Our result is 0.677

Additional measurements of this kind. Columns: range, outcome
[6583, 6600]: 0.686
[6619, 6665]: 0.68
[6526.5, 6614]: 0.666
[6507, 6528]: 0.703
